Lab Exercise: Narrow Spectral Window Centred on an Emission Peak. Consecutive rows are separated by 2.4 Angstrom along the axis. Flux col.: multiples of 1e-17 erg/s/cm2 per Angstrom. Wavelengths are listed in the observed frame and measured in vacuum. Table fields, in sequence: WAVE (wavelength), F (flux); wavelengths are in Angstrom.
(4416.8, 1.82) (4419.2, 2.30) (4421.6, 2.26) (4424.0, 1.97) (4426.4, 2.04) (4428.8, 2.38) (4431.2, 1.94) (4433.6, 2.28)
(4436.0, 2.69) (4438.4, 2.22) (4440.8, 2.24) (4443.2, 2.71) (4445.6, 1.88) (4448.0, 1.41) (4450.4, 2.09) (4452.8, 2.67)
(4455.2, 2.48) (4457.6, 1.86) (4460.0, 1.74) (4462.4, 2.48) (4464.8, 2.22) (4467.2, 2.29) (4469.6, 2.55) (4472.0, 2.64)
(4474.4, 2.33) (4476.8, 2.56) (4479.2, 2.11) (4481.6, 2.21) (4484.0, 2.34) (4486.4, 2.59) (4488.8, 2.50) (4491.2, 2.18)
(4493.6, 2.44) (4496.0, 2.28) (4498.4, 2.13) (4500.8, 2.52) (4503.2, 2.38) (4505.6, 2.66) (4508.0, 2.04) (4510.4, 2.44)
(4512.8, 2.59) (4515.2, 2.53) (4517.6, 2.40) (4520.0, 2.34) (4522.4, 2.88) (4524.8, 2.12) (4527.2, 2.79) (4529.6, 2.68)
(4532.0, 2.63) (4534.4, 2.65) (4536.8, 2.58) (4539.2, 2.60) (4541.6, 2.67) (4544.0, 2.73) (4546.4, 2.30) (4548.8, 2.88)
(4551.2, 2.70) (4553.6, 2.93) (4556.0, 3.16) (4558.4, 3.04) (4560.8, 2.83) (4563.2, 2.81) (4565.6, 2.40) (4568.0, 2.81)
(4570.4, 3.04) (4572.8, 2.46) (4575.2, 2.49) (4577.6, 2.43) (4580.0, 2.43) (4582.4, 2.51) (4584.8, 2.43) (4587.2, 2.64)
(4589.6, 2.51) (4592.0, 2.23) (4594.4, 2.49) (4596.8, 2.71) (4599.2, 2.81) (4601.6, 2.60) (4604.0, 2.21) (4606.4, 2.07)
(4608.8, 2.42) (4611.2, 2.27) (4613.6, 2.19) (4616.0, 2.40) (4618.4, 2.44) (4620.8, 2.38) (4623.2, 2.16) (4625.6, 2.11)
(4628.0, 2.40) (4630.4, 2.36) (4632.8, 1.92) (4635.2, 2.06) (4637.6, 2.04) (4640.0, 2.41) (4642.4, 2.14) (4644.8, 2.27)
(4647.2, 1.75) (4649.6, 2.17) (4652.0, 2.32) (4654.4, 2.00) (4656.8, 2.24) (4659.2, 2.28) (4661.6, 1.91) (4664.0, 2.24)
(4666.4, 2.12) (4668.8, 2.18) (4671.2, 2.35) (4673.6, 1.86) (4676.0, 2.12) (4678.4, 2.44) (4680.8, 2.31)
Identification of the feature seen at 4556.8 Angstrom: C III]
